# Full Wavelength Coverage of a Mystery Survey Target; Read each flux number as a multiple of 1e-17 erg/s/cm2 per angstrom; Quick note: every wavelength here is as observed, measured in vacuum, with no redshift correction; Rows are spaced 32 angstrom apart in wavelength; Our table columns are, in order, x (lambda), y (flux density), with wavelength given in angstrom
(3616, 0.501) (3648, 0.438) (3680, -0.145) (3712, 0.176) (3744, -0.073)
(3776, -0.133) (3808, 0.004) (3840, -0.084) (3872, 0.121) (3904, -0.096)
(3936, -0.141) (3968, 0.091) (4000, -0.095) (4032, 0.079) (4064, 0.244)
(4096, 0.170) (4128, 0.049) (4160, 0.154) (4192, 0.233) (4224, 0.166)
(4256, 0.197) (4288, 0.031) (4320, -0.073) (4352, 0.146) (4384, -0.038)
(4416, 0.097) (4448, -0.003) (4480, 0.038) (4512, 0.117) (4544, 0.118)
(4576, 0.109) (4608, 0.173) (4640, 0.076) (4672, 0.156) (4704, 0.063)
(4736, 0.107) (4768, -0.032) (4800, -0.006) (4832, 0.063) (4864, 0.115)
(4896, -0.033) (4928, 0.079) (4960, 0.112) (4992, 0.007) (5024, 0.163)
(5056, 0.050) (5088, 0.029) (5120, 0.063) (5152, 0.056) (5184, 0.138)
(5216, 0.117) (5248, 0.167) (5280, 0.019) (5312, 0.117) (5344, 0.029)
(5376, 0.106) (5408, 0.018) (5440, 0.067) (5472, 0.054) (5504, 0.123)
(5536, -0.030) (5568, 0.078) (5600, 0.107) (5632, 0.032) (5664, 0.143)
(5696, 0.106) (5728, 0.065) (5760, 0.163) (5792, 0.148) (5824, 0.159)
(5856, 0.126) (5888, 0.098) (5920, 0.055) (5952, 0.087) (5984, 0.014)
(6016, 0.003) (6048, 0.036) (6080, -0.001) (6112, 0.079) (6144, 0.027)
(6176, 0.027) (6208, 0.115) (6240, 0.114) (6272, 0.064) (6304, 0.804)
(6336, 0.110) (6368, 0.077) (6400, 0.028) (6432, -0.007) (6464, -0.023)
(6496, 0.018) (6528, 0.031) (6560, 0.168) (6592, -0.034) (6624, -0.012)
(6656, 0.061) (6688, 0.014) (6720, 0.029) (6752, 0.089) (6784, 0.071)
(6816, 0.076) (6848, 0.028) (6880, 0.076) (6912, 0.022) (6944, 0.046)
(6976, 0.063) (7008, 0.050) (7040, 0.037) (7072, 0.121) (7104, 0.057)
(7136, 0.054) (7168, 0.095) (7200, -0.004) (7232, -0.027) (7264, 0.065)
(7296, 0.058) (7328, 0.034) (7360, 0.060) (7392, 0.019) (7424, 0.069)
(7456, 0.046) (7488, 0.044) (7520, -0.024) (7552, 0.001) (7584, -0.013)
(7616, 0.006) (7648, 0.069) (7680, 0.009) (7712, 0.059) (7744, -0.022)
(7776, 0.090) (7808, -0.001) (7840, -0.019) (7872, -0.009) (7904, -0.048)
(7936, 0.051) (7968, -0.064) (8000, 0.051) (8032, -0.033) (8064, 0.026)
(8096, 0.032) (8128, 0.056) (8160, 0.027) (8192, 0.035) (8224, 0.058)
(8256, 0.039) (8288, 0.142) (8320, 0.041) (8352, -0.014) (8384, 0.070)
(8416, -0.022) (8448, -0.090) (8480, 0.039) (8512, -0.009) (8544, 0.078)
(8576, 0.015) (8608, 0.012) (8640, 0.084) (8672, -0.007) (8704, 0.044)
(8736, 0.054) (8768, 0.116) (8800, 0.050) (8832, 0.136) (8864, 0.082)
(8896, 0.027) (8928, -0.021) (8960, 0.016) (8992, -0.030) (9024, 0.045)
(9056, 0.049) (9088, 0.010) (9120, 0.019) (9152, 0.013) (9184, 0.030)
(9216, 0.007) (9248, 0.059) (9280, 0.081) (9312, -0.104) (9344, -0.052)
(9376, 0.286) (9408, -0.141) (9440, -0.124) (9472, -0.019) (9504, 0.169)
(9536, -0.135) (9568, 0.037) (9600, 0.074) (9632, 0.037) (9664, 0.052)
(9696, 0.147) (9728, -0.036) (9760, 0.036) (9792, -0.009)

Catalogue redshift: 1.552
